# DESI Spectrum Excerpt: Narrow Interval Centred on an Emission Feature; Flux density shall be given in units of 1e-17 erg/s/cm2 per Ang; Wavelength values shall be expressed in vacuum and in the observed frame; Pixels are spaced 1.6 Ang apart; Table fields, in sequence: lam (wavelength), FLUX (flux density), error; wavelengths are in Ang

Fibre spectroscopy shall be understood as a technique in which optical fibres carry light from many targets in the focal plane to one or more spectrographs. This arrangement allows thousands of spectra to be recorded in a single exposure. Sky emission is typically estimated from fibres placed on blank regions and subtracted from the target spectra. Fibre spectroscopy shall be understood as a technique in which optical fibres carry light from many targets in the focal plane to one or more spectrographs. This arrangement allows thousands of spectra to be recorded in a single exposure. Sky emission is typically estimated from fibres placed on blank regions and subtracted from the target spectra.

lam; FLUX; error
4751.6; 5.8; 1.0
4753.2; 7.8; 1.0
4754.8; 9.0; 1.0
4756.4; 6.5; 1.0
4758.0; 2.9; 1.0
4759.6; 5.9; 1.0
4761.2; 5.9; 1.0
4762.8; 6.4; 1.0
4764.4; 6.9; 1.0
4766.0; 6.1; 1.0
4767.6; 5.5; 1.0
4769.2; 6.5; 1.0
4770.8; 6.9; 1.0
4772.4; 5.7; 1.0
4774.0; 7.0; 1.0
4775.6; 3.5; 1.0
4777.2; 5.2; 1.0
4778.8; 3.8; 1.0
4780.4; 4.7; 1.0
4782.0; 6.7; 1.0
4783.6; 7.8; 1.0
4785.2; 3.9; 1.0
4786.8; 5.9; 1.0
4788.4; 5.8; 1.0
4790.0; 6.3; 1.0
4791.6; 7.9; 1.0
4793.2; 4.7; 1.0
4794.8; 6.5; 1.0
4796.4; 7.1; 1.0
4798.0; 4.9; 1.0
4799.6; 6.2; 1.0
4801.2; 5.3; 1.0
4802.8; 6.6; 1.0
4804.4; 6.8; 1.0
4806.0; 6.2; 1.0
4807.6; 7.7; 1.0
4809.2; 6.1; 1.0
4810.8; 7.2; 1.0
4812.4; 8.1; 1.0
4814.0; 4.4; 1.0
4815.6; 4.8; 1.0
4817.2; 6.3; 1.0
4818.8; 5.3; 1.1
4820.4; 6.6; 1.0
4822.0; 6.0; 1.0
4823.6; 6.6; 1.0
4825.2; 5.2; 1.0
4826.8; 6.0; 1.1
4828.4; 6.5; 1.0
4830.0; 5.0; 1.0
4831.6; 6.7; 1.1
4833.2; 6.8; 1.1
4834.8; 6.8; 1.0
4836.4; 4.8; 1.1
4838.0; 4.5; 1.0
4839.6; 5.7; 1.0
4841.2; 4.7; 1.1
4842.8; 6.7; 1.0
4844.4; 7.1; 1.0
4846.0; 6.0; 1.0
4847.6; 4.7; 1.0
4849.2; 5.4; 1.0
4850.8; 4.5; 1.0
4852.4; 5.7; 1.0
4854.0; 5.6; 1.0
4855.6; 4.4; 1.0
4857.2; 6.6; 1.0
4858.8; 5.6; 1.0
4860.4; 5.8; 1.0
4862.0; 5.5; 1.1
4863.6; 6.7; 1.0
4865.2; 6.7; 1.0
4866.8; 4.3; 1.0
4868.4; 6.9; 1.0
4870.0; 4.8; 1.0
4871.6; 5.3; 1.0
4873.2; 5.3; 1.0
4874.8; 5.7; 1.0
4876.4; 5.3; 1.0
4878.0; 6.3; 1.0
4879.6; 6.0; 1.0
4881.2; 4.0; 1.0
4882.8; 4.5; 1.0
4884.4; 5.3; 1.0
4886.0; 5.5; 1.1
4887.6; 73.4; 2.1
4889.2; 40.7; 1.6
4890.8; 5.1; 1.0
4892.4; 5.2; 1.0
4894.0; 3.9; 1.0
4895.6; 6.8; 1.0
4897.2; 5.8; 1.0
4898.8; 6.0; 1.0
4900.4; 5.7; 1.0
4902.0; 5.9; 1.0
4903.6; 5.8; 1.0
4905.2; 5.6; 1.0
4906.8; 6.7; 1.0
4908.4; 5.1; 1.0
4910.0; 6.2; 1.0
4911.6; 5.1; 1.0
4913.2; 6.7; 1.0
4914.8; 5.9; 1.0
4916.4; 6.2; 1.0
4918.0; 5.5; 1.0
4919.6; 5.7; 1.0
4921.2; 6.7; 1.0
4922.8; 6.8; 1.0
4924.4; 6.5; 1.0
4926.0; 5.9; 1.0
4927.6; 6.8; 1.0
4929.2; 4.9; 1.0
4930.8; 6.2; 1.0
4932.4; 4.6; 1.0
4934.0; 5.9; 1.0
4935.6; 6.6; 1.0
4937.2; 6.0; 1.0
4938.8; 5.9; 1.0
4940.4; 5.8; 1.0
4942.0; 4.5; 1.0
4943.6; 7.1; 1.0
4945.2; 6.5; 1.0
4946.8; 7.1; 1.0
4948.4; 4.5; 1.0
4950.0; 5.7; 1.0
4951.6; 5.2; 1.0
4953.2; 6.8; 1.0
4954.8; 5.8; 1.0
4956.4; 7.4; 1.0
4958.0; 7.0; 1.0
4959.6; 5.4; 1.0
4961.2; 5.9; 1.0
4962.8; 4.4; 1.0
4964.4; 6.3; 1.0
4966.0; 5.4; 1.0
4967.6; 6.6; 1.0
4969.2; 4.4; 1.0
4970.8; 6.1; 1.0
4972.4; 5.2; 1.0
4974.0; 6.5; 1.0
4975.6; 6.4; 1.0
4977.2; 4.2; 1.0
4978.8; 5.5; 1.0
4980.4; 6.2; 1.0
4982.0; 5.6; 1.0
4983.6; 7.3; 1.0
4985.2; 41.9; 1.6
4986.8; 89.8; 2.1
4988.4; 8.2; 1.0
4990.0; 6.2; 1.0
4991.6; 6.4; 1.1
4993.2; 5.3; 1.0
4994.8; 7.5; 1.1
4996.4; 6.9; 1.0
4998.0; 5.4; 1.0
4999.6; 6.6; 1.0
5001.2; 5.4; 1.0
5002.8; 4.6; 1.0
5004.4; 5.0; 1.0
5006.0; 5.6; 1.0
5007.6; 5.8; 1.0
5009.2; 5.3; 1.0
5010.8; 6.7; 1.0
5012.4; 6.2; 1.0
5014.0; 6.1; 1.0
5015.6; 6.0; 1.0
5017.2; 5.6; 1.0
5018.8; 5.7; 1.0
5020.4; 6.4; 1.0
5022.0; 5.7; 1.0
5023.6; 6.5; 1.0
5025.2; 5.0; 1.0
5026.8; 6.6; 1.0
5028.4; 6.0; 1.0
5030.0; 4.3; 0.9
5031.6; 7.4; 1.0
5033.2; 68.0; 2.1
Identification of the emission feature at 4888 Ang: H-beta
